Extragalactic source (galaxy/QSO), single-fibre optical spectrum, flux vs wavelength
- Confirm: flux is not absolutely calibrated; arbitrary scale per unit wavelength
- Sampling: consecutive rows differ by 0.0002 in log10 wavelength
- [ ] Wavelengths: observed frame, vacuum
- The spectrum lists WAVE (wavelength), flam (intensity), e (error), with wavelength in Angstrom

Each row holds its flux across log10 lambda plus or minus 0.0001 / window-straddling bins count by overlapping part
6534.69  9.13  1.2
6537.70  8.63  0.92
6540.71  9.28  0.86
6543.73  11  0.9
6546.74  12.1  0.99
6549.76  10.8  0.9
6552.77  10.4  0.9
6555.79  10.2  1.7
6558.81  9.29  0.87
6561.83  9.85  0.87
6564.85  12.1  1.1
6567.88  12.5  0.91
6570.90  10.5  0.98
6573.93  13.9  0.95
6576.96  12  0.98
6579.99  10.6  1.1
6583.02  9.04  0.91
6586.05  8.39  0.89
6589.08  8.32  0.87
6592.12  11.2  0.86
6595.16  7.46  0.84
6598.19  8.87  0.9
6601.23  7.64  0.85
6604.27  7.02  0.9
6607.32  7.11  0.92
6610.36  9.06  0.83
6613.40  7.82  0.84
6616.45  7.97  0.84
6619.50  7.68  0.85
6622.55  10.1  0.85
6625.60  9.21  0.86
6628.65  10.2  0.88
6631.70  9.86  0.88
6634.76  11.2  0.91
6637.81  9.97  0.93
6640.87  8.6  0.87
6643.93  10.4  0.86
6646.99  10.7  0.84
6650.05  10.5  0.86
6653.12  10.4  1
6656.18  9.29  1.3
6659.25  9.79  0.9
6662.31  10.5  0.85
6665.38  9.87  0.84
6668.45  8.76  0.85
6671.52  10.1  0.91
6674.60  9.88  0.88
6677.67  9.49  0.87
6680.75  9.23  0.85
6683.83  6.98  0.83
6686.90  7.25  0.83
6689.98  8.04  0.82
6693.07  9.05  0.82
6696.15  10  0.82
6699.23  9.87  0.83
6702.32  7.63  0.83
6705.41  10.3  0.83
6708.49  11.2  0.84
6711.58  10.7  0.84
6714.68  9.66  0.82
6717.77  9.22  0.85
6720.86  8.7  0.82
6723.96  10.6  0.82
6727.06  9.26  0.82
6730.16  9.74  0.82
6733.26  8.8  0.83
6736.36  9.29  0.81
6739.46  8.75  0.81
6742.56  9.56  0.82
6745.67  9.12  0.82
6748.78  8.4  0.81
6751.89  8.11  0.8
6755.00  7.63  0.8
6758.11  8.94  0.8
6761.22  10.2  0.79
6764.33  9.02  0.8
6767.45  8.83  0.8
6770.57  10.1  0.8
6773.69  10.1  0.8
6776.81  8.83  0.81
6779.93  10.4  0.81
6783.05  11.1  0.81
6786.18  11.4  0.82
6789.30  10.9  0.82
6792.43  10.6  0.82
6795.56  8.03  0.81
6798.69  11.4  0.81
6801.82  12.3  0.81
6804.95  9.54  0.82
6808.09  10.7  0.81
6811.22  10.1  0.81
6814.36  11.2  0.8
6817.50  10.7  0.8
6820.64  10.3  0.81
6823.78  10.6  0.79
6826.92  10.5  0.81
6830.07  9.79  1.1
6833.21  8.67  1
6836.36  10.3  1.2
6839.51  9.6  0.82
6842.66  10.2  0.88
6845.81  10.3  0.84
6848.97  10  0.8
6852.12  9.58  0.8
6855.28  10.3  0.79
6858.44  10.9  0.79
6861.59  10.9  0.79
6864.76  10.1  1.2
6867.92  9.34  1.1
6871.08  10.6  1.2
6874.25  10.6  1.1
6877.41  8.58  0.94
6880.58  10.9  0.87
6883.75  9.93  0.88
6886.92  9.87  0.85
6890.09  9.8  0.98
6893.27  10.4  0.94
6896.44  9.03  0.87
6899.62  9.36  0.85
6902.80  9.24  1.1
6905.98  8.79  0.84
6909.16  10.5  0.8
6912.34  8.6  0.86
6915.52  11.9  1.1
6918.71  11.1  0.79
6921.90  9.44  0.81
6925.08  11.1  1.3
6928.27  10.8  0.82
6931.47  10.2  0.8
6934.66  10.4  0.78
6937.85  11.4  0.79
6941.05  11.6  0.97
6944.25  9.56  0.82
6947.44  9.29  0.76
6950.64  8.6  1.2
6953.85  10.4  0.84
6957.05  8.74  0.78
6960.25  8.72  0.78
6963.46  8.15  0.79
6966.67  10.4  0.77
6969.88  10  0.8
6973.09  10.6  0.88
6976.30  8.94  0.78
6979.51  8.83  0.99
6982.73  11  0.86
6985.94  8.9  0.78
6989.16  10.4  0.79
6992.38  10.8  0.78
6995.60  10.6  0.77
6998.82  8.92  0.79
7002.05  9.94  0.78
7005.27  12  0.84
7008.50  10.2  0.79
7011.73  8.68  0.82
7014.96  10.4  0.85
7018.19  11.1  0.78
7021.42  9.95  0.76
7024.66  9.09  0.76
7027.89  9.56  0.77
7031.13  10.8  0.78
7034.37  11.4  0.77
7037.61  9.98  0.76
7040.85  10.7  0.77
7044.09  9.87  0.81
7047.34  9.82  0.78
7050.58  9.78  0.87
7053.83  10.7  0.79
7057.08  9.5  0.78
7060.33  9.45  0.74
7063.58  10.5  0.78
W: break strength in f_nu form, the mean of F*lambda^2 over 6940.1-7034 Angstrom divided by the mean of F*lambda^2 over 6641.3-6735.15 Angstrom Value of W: 1.13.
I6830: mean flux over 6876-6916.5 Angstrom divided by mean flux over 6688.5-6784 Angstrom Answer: 1.0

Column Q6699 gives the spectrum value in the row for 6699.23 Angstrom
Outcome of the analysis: 9.87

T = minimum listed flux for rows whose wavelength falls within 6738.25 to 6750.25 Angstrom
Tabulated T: 8.4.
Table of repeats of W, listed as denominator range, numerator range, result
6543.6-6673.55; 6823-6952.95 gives 1.12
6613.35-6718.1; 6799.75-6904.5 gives 1.13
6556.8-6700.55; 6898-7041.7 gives 1.16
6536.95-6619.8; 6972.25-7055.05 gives 1.19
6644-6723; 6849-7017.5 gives 1.13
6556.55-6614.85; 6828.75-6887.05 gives 1.13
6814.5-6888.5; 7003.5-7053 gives 1.06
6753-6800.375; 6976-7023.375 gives 1.09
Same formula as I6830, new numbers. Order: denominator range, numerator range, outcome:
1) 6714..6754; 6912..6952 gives 1.14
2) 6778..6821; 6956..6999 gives 0.91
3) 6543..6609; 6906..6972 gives 1.00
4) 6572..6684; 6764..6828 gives 1.09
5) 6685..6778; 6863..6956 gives 1.09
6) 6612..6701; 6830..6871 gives 1.07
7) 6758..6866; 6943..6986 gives 0.93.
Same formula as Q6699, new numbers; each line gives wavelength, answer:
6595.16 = 7.46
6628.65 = 10.2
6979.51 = 8.83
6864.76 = 10.1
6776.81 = 8.83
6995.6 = 10.6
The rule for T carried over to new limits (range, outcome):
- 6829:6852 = 8.67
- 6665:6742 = 6.98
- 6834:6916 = 8.58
